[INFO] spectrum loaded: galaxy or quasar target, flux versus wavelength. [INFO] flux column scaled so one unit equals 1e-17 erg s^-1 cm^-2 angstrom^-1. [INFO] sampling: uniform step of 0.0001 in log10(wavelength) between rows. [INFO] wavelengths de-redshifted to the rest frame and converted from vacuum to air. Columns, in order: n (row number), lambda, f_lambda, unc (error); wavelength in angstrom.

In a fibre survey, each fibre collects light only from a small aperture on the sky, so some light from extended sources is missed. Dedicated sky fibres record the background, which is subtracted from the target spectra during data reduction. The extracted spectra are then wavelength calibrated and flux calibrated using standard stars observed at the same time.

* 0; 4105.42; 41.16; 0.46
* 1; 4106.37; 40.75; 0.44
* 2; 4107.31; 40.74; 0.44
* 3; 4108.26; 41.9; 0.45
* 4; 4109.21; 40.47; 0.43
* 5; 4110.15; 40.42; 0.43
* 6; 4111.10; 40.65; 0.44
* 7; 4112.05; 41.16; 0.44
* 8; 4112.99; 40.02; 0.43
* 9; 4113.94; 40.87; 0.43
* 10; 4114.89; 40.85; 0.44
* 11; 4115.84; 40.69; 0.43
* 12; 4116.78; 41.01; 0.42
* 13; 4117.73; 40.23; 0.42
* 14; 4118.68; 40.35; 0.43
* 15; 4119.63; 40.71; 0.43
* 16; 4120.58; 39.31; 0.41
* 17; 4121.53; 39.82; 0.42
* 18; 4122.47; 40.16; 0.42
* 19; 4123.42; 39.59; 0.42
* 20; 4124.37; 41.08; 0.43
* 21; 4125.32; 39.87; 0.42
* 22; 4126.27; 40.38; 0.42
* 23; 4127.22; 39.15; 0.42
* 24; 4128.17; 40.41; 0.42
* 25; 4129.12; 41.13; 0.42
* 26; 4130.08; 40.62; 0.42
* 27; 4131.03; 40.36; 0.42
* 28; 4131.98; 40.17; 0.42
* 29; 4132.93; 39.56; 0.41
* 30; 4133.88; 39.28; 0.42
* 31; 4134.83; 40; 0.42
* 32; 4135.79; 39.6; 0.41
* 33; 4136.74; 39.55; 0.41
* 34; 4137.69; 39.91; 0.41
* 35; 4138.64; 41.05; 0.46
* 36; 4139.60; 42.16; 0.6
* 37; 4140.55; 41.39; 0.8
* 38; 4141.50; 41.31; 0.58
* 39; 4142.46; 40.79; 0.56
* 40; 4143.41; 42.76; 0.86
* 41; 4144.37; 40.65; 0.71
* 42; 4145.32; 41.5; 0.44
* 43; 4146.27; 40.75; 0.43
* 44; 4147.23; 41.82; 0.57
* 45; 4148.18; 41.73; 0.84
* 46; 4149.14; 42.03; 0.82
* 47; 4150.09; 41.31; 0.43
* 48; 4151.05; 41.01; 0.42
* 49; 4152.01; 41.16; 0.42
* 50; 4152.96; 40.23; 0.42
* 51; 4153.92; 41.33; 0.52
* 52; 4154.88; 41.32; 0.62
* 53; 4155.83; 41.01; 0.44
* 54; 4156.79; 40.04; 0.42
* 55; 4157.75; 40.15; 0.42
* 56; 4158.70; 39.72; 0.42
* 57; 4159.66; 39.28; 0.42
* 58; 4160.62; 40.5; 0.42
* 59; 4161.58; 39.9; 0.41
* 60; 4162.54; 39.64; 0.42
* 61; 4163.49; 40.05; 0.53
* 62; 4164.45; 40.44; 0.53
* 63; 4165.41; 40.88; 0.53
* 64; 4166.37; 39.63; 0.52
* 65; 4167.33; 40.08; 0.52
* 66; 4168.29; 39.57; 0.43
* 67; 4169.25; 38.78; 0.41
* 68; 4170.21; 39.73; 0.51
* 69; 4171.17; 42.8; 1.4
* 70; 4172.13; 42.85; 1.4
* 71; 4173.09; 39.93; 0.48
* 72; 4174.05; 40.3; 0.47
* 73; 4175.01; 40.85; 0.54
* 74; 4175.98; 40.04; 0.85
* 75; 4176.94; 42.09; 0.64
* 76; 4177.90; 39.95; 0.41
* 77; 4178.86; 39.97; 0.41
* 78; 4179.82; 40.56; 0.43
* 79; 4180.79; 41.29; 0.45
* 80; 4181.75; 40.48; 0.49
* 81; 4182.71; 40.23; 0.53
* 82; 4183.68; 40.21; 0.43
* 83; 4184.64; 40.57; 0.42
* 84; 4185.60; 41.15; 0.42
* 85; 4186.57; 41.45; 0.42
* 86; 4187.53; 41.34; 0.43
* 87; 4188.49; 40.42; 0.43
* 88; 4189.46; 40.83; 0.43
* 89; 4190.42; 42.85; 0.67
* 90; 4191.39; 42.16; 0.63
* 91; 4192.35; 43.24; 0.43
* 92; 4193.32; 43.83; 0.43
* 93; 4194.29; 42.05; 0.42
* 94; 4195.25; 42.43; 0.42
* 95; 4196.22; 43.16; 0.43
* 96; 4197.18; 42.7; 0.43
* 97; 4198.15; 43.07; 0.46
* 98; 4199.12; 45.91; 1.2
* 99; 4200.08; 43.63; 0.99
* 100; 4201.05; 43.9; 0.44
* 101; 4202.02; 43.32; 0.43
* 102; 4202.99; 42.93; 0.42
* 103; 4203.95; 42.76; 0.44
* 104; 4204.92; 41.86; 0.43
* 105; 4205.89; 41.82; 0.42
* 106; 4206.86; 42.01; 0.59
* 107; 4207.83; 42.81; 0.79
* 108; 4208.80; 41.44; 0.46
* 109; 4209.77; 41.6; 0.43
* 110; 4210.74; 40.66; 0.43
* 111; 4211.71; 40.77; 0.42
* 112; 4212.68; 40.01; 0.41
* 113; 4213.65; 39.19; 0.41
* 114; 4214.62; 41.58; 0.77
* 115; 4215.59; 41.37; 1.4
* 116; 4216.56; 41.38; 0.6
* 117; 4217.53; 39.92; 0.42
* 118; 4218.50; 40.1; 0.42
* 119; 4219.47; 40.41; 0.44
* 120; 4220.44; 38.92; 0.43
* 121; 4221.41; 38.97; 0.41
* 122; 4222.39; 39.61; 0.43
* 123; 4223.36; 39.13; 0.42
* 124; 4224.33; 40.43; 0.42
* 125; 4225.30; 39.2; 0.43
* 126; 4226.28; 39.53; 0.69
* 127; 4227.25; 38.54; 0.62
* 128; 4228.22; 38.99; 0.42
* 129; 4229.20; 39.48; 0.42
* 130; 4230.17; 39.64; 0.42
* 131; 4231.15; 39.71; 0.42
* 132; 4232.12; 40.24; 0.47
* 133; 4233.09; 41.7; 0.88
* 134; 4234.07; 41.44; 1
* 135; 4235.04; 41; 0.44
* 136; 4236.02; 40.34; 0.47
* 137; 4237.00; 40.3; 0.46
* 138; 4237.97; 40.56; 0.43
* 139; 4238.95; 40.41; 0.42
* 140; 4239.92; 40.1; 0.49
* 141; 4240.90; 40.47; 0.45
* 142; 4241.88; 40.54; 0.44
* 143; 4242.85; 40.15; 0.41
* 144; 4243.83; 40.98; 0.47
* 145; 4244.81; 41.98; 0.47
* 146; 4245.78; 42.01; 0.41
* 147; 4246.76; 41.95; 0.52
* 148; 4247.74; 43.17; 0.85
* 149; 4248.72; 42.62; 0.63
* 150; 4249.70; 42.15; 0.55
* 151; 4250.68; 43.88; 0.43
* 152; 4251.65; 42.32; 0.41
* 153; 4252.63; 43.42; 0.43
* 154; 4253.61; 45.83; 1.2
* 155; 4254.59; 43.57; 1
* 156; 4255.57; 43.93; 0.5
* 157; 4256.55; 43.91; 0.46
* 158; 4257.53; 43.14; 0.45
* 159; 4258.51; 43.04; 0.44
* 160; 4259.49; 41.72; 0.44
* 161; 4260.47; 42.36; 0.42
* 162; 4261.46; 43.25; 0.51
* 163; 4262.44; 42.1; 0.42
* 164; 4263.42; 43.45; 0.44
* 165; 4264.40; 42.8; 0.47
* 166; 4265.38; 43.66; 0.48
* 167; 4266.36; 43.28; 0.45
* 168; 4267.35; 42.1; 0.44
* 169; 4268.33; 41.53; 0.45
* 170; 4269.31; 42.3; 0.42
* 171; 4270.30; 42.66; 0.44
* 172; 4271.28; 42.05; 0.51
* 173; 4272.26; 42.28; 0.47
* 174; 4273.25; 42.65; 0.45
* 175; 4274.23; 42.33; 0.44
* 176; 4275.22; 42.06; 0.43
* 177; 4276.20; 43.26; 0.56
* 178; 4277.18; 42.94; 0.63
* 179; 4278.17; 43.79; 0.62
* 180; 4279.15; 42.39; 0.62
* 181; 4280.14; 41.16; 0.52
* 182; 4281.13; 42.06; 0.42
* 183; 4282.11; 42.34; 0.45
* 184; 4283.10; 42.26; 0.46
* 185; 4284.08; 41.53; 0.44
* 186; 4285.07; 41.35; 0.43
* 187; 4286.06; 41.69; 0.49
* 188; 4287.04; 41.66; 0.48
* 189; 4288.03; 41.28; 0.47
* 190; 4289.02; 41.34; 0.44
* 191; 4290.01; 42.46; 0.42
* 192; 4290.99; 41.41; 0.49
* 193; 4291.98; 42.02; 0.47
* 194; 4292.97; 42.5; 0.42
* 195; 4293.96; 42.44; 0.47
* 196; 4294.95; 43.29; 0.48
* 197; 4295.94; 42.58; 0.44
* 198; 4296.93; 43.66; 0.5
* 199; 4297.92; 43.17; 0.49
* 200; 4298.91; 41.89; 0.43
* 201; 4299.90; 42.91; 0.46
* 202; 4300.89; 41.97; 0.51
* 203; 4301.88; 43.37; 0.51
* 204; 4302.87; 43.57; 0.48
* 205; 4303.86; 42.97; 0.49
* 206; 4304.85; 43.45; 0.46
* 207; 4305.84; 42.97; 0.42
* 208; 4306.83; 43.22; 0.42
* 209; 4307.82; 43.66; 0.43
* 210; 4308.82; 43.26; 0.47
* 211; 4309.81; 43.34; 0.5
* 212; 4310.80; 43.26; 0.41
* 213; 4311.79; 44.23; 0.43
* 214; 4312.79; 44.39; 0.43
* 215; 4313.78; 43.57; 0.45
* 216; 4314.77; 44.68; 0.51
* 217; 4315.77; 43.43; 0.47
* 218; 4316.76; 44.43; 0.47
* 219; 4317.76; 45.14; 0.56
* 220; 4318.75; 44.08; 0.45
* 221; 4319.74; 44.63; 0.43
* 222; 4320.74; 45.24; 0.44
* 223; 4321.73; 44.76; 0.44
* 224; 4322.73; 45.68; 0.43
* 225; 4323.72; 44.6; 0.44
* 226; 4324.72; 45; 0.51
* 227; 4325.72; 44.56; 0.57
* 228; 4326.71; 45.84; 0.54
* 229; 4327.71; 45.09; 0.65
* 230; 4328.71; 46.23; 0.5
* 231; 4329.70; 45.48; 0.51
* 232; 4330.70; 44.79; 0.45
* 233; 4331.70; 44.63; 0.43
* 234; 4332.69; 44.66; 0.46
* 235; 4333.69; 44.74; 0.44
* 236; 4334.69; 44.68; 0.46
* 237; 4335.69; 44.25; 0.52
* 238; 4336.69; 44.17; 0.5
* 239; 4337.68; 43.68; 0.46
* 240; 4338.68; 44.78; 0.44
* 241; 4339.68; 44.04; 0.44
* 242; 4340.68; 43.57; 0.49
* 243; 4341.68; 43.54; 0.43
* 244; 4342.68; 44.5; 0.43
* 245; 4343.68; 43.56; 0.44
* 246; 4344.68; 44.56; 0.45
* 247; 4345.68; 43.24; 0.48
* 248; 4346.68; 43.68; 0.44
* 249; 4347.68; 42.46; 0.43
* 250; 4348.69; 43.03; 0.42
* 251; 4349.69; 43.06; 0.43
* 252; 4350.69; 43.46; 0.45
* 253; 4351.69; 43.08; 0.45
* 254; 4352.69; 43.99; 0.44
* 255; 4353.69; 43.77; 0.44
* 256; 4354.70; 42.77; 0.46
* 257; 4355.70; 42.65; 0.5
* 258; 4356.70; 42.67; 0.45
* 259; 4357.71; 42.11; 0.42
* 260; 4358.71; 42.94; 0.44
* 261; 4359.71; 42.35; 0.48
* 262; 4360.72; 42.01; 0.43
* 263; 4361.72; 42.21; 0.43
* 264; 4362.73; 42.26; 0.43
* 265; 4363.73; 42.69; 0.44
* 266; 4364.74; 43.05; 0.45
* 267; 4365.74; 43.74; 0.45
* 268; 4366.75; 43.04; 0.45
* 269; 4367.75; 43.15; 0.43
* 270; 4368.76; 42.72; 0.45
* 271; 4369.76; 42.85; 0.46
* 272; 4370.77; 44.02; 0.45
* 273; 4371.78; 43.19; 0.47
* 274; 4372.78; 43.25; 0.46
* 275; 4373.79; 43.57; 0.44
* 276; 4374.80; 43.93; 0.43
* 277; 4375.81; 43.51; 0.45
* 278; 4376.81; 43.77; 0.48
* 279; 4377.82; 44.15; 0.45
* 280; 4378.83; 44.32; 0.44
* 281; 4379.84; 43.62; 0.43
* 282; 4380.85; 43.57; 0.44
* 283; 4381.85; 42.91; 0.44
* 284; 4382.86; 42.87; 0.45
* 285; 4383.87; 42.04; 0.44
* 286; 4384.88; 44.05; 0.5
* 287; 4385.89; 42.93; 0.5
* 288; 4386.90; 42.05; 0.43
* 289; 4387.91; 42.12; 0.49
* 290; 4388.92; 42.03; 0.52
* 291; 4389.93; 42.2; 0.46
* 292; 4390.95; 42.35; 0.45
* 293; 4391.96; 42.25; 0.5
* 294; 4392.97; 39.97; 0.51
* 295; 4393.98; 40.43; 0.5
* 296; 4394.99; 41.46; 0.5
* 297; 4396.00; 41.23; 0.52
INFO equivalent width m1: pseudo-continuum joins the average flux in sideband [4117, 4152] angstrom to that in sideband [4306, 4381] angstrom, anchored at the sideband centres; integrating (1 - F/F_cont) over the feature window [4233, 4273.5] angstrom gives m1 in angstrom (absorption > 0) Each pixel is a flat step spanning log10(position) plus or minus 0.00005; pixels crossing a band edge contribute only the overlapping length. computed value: 0.19 angstrom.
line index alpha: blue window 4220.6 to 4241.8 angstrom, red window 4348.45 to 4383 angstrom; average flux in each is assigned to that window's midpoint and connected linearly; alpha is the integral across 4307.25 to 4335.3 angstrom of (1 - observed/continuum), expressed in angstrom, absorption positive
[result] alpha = -1.6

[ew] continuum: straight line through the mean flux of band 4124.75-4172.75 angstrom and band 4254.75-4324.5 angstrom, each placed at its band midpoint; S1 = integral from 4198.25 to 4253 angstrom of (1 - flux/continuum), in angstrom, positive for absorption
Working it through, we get 1.0 angstrom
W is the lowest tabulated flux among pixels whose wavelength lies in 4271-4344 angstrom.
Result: 41.16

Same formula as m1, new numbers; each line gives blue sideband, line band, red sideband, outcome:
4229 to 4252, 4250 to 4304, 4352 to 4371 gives -1.2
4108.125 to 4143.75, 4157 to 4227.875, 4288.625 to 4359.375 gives 0.9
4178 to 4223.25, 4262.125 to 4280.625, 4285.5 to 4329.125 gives 0.1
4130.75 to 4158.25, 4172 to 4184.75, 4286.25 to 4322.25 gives 0.2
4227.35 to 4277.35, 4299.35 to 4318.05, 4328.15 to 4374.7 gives -0.3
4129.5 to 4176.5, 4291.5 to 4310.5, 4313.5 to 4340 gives 0.5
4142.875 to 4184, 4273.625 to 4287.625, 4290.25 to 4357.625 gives 0.2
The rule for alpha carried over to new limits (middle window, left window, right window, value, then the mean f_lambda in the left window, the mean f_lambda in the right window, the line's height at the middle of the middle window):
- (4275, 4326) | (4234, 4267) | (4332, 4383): -0.4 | 42.2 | 43.4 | 42.8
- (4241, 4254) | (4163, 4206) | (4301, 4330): 0.2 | 41.5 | 44.3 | 42.8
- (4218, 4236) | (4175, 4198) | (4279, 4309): 0.8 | 41.4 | 42.4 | 41.8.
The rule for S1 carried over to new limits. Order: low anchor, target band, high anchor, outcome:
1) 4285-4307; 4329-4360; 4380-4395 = -1.0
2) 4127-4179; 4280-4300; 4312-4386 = 0.3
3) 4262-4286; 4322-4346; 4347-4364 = -1.1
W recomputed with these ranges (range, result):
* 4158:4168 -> 39.28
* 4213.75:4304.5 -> 38.54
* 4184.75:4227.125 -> 38.92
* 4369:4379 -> 42.85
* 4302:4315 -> 42.97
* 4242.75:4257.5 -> 40.15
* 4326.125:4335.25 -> 44.63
